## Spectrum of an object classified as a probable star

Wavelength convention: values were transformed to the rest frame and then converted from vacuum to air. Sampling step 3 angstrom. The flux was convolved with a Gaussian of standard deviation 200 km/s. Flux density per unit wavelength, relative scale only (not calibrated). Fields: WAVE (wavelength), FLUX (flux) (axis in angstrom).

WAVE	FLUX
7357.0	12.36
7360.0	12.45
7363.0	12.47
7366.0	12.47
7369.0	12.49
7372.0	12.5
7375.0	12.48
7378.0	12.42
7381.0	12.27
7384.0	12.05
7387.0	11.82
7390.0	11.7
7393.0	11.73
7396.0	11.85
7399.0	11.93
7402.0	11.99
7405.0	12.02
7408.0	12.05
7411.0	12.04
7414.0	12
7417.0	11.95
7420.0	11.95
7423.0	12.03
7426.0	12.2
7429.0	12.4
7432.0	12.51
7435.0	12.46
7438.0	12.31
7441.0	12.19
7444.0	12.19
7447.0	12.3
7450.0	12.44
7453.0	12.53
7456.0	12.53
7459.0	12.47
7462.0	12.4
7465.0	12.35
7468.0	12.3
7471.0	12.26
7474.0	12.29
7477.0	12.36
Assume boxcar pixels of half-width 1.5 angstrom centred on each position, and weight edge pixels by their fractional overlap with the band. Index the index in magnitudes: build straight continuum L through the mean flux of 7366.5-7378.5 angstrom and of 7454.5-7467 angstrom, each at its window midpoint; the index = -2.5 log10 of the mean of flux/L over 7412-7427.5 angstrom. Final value 0.038 mag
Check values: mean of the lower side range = 12.5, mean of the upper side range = 12.4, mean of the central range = 12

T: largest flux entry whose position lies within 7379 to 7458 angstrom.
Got 12.53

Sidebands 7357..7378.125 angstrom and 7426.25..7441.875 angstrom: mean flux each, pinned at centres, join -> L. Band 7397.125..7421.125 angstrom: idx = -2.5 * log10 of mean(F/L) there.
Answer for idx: 0.04 mag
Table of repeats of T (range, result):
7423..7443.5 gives 12.51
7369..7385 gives 12.5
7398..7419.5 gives 12.05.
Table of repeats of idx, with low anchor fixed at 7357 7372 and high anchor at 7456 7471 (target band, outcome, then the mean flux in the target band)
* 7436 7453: 0.01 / 12.3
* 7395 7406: 0.04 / 11.9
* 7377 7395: 0.04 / 12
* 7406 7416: 0.04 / 12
